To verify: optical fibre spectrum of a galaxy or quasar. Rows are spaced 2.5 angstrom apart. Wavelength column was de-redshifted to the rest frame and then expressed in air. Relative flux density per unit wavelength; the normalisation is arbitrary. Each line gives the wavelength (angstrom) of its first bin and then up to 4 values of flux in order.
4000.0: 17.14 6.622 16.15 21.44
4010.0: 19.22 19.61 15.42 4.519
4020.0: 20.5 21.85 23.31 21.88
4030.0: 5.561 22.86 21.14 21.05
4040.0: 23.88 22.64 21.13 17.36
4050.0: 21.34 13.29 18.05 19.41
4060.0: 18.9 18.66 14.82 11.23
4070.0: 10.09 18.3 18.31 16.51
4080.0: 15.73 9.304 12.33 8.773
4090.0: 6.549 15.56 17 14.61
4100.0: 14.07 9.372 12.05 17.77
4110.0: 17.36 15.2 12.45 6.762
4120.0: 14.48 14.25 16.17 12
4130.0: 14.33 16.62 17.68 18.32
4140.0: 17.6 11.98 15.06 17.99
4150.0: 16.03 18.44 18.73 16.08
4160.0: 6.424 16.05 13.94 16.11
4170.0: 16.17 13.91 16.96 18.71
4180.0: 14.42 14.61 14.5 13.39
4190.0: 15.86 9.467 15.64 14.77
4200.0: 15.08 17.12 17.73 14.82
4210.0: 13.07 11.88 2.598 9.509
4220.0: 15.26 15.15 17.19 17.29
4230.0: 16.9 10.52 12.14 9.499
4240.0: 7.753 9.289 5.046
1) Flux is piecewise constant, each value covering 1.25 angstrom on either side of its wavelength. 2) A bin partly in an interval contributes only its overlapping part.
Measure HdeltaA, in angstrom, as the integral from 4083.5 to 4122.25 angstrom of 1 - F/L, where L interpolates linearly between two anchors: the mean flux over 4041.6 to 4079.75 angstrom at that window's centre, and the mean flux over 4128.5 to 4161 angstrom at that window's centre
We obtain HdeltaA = 8.35 angstrom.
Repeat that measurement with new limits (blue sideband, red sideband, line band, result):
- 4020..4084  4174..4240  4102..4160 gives 3.1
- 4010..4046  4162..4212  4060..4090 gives 6.6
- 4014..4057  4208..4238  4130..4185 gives -3.6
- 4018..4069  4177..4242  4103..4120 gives 3.2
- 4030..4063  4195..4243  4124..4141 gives 0.2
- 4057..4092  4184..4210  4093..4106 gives 0.6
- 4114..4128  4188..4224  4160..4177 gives -2.4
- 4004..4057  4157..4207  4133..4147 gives -0.3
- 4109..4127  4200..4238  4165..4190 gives -3.3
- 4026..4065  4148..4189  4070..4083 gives 1.9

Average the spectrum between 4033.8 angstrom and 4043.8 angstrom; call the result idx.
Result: 22.2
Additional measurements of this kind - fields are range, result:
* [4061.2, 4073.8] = 14.7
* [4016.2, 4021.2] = 12.5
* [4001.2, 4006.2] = 11.4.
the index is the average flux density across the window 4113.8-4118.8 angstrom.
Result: 9.63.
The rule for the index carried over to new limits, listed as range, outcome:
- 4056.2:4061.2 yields 19.1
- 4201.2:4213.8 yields 14.9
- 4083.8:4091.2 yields 9.21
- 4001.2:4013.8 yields 16.6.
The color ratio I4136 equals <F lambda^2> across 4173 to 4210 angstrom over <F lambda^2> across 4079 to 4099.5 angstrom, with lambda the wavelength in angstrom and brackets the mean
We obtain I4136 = 1.27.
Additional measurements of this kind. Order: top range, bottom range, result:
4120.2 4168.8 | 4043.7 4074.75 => 0.95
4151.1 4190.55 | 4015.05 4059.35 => 0.87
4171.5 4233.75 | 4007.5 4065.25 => 0.83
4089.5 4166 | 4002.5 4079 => 0.86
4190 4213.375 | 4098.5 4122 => 1.14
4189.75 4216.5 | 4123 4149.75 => 0.87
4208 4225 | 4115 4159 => 0.80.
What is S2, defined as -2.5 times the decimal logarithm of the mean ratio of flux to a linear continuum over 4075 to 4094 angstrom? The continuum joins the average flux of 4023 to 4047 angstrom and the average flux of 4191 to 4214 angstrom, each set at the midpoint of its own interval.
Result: 0.42 mag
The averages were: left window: 20.3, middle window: 12.6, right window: 14.3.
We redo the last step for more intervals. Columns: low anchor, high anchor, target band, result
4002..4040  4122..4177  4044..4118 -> 0.14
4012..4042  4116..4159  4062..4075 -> 0.18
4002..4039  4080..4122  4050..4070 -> -0.06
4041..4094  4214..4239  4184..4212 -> -0.11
